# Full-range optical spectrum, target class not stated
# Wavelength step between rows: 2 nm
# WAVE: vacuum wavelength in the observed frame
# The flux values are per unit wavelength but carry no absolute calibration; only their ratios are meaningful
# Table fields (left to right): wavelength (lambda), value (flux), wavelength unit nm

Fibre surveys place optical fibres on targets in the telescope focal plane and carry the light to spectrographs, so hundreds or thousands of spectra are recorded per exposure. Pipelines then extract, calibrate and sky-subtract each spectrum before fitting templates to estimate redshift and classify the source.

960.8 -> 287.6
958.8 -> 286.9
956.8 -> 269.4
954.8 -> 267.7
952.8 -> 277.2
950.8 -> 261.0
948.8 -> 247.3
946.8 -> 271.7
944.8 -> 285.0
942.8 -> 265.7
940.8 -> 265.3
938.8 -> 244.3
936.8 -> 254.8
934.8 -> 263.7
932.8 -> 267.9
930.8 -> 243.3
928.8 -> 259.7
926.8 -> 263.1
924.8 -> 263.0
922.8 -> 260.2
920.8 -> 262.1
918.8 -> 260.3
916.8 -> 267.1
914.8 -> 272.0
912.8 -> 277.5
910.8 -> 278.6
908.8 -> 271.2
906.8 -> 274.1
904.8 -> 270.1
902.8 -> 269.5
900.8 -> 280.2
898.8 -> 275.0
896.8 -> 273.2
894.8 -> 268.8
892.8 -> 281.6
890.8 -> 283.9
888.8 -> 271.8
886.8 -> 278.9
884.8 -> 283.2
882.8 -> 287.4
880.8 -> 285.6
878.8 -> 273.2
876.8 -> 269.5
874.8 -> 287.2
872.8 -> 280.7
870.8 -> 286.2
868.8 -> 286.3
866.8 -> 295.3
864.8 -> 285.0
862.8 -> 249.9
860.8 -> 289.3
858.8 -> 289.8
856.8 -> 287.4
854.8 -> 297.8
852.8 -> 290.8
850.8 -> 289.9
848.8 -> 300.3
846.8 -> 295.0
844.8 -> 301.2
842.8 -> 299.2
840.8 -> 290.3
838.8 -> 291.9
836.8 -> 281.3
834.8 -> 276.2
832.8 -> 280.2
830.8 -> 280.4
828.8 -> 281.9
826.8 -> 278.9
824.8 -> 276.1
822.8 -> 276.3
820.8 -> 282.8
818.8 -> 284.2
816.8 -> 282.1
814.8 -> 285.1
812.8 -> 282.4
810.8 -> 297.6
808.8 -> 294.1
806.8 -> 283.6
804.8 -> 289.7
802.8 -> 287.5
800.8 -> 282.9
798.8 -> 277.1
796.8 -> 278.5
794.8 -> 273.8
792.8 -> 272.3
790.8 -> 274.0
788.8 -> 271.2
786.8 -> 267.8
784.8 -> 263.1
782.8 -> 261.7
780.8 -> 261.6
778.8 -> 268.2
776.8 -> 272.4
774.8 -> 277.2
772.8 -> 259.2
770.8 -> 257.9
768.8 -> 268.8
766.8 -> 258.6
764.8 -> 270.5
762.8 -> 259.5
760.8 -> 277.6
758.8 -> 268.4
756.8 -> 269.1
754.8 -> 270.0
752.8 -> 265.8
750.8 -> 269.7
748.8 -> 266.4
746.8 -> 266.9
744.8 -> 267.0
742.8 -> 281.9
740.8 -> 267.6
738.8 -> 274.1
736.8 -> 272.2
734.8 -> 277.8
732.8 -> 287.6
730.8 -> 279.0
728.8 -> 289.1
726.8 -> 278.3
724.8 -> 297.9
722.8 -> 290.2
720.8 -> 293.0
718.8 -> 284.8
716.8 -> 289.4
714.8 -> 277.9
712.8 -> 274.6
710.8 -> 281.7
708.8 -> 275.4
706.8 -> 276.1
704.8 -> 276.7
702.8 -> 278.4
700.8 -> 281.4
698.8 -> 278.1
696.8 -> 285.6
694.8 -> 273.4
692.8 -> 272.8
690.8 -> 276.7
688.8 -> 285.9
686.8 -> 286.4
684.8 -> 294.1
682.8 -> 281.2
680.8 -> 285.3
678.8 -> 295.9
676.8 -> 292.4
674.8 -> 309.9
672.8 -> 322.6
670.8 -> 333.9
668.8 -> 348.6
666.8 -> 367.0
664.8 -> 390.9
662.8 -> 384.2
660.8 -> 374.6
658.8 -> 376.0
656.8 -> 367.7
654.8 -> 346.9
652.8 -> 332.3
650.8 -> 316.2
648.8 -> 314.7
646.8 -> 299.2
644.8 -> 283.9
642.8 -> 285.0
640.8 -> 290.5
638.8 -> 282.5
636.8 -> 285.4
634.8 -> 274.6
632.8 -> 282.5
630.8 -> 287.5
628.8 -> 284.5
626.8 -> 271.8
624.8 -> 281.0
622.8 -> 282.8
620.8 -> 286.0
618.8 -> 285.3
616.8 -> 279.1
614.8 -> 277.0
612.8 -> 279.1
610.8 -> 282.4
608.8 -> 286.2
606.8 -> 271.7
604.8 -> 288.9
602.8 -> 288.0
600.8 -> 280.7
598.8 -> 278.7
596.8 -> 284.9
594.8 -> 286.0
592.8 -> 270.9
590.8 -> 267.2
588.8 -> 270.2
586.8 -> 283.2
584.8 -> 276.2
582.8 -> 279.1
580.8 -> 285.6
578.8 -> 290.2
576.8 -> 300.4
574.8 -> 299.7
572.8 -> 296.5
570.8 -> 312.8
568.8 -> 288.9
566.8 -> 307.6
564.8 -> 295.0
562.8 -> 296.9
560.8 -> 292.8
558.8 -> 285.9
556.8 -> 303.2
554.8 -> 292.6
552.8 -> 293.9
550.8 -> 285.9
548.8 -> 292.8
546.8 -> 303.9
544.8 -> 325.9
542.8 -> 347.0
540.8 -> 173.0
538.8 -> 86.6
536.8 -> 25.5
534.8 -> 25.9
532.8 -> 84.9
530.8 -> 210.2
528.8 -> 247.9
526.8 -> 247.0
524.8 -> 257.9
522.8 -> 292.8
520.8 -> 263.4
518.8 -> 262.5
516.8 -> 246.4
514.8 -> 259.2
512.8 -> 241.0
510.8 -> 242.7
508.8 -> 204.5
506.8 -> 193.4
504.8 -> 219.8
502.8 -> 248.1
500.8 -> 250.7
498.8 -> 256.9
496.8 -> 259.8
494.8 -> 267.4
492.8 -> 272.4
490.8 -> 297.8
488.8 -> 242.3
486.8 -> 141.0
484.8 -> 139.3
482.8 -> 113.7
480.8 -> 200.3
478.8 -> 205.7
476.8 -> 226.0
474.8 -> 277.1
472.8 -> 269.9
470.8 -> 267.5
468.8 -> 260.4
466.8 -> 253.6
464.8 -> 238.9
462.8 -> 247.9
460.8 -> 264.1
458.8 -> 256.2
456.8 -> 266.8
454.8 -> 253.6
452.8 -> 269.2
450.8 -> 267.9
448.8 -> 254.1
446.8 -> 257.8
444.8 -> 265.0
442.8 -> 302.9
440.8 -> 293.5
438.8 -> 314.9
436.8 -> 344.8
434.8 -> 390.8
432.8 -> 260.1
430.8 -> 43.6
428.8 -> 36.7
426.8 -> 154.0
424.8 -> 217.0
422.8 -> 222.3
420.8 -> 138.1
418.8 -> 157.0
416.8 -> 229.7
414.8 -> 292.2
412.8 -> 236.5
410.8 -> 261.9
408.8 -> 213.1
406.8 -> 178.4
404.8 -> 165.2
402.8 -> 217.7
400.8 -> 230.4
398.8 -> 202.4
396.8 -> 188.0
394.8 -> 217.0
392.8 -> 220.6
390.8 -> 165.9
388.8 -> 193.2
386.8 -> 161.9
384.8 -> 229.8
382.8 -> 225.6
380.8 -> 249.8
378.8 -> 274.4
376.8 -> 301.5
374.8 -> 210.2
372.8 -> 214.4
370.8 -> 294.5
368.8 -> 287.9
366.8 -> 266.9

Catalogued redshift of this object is 0.441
